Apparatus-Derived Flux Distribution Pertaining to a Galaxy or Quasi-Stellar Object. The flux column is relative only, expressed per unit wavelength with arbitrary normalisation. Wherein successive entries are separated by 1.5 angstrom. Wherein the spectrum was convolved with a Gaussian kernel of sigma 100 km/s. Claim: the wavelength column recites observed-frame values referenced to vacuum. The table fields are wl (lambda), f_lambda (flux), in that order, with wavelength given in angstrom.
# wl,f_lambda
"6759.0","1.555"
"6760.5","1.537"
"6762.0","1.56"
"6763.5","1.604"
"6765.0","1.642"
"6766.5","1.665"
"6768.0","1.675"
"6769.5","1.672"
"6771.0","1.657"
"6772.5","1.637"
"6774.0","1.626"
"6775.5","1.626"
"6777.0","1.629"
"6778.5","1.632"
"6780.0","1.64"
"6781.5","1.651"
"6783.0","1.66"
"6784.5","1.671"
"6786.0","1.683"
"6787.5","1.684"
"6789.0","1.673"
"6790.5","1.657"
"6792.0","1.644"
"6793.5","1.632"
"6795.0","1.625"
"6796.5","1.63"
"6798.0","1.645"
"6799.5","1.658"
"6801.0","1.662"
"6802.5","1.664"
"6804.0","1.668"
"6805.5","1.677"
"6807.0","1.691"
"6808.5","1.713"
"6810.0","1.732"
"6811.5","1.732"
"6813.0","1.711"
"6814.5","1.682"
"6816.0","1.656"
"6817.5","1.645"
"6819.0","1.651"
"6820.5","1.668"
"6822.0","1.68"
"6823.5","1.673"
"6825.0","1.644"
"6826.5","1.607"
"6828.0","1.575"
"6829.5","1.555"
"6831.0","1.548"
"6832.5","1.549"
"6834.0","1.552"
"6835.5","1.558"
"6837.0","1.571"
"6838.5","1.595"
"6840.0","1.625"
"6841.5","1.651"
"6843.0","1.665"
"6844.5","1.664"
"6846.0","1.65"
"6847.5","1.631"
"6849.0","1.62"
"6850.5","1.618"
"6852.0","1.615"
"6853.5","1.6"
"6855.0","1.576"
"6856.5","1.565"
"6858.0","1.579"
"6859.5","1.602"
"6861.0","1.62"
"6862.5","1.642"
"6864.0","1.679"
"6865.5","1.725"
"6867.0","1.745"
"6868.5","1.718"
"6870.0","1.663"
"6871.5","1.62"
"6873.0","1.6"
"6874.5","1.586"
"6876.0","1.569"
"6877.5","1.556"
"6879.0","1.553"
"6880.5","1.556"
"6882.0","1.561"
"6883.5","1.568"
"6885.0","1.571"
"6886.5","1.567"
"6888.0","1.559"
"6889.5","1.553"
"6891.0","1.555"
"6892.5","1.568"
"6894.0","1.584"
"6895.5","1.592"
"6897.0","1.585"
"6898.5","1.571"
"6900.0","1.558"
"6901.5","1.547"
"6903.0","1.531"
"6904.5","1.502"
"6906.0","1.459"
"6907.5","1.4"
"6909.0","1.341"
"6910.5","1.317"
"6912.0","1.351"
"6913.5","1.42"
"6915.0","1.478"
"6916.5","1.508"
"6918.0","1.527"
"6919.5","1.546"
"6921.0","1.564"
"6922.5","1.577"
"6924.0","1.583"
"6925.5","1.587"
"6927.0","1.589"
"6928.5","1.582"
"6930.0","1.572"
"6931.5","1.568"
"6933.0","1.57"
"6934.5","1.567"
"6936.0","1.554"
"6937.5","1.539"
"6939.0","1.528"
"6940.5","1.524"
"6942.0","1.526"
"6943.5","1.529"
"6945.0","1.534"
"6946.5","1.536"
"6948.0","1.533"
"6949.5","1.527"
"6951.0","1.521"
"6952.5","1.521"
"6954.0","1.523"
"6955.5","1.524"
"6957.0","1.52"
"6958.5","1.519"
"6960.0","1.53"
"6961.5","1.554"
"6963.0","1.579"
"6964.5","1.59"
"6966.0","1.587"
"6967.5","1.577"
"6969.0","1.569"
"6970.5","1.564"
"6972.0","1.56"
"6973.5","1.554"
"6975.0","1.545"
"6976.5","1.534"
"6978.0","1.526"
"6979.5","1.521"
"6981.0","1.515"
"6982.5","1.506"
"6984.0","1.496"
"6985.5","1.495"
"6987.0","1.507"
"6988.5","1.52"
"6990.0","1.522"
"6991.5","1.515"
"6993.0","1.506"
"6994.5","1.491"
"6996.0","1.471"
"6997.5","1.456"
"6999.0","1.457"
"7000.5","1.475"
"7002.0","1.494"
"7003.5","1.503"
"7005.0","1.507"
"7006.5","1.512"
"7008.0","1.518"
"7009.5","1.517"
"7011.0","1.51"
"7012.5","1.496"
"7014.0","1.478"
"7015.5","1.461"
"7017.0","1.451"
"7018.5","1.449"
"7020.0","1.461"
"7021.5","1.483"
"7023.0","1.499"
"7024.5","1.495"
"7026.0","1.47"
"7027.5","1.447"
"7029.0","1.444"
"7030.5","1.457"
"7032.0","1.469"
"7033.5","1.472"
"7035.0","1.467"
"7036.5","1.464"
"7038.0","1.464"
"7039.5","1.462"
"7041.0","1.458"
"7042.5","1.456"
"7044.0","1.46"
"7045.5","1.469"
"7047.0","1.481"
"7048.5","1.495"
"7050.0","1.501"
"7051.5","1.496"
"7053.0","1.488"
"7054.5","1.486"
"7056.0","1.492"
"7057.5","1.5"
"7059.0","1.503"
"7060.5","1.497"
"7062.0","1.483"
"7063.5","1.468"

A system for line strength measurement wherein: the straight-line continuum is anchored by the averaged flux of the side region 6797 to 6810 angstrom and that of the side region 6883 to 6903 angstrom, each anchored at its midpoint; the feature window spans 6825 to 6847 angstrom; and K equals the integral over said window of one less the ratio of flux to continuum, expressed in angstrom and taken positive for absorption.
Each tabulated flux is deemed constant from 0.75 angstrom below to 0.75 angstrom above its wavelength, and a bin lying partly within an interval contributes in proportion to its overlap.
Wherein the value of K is 0.48 angstrom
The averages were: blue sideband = 1.67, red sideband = 1.57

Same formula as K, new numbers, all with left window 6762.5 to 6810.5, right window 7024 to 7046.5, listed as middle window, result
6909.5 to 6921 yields 0.8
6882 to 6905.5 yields 0.2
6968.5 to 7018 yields -0.4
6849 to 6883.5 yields -0.4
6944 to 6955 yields 0.0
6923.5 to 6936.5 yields -0.3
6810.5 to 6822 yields -0.3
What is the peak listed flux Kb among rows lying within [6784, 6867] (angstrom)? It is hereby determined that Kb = 1.745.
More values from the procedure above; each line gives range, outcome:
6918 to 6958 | 1.589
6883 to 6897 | 1.592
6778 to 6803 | 1.684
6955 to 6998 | 1.59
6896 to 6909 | 1.585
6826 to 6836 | 1.607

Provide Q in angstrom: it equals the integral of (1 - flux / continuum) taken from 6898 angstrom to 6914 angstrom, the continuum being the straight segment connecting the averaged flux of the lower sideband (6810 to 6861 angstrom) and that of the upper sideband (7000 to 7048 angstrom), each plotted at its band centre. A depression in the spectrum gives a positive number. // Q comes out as 1.2 angstrom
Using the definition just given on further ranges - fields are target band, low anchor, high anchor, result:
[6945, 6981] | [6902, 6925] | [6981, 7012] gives -1.3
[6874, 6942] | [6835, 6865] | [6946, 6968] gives 1.8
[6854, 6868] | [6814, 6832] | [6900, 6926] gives -0.6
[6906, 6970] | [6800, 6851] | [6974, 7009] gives 0.9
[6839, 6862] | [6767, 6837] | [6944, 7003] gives -0.1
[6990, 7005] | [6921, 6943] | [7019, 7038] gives 0.1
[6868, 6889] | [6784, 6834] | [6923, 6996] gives 0.2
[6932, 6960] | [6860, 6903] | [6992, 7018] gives 0.1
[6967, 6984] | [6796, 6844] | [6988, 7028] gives -0.3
